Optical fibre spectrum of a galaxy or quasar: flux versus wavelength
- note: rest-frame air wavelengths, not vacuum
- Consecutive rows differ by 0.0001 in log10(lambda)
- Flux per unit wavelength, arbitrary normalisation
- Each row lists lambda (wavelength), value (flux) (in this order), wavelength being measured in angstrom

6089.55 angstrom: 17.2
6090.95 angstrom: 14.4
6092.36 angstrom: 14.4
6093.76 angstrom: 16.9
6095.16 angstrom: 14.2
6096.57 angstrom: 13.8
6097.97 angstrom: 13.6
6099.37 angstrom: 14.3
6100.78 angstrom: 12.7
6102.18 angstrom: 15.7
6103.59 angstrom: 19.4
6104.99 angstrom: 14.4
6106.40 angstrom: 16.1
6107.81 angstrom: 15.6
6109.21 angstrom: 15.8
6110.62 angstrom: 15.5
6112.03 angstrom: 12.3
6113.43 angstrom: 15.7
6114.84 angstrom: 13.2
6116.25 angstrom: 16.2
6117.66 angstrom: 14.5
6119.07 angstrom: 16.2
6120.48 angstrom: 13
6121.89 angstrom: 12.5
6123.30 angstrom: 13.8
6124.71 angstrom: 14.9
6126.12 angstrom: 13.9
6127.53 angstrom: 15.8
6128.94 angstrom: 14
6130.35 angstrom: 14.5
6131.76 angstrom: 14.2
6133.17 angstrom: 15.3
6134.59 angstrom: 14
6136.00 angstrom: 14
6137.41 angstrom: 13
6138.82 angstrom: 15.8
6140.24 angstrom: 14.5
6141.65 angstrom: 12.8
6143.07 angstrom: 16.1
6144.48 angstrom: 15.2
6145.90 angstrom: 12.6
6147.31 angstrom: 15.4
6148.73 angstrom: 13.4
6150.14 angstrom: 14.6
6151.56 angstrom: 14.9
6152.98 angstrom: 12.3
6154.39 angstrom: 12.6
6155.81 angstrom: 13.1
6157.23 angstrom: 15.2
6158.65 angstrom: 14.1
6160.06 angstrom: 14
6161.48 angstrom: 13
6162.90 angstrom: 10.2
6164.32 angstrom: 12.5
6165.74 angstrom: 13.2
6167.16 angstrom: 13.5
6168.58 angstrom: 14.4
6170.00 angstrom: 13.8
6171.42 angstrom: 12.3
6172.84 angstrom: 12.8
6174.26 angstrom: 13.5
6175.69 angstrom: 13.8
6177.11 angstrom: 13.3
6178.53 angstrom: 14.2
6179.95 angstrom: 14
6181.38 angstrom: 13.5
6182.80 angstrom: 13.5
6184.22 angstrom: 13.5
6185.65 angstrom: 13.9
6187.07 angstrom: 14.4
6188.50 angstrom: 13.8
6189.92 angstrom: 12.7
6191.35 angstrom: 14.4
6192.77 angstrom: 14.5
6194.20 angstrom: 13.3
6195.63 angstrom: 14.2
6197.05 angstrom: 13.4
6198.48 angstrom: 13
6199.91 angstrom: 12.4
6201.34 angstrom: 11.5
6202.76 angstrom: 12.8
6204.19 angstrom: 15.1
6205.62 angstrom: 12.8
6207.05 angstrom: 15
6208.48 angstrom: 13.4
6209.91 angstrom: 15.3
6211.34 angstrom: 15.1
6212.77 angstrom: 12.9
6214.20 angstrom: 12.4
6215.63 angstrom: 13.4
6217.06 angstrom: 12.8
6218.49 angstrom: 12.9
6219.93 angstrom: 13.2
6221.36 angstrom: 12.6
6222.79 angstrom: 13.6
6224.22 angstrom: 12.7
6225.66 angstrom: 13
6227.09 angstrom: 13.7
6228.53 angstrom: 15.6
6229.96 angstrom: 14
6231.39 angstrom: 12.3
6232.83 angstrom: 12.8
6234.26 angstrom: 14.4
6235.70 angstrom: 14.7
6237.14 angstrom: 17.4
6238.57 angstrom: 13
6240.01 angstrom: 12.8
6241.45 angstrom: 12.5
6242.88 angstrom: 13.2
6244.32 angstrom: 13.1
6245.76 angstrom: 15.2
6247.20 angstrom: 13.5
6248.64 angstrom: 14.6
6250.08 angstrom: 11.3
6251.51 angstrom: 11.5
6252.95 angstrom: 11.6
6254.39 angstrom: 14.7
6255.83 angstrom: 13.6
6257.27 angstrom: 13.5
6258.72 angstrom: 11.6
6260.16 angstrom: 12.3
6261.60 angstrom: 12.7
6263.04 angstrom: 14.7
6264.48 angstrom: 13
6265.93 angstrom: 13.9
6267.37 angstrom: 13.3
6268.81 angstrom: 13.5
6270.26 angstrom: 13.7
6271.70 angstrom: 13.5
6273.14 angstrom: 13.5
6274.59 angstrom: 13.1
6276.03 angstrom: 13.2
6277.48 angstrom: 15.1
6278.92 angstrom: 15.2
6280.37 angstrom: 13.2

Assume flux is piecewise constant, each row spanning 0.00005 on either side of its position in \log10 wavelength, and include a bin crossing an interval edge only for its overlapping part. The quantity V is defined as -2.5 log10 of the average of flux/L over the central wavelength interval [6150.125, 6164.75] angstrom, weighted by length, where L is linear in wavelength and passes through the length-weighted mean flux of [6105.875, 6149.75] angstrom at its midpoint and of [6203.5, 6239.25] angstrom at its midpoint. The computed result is 0.08 mag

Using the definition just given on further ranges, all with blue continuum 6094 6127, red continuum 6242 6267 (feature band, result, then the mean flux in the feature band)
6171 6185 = 0.041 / 13.5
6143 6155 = 0.020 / 14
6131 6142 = 0.013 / 14.3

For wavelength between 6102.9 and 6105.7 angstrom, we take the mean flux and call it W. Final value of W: 16.9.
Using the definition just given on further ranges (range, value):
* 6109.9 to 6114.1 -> 14.5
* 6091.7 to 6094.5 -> 15.7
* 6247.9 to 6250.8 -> 13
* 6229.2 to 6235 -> 13.4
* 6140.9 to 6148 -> 14.4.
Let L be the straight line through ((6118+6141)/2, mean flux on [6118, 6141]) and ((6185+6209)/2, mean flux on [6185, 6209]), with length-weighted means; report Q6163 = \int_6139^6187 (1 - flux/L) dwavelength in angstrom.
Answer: 1.0 angstrom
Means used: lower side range 14.3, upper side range 13.6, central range 13.7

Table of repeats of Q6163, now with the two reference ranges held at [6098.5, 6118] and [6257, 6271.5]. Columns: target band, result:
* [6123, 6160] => 1.2 angstrom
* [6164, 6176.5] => 0.9 angstrom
